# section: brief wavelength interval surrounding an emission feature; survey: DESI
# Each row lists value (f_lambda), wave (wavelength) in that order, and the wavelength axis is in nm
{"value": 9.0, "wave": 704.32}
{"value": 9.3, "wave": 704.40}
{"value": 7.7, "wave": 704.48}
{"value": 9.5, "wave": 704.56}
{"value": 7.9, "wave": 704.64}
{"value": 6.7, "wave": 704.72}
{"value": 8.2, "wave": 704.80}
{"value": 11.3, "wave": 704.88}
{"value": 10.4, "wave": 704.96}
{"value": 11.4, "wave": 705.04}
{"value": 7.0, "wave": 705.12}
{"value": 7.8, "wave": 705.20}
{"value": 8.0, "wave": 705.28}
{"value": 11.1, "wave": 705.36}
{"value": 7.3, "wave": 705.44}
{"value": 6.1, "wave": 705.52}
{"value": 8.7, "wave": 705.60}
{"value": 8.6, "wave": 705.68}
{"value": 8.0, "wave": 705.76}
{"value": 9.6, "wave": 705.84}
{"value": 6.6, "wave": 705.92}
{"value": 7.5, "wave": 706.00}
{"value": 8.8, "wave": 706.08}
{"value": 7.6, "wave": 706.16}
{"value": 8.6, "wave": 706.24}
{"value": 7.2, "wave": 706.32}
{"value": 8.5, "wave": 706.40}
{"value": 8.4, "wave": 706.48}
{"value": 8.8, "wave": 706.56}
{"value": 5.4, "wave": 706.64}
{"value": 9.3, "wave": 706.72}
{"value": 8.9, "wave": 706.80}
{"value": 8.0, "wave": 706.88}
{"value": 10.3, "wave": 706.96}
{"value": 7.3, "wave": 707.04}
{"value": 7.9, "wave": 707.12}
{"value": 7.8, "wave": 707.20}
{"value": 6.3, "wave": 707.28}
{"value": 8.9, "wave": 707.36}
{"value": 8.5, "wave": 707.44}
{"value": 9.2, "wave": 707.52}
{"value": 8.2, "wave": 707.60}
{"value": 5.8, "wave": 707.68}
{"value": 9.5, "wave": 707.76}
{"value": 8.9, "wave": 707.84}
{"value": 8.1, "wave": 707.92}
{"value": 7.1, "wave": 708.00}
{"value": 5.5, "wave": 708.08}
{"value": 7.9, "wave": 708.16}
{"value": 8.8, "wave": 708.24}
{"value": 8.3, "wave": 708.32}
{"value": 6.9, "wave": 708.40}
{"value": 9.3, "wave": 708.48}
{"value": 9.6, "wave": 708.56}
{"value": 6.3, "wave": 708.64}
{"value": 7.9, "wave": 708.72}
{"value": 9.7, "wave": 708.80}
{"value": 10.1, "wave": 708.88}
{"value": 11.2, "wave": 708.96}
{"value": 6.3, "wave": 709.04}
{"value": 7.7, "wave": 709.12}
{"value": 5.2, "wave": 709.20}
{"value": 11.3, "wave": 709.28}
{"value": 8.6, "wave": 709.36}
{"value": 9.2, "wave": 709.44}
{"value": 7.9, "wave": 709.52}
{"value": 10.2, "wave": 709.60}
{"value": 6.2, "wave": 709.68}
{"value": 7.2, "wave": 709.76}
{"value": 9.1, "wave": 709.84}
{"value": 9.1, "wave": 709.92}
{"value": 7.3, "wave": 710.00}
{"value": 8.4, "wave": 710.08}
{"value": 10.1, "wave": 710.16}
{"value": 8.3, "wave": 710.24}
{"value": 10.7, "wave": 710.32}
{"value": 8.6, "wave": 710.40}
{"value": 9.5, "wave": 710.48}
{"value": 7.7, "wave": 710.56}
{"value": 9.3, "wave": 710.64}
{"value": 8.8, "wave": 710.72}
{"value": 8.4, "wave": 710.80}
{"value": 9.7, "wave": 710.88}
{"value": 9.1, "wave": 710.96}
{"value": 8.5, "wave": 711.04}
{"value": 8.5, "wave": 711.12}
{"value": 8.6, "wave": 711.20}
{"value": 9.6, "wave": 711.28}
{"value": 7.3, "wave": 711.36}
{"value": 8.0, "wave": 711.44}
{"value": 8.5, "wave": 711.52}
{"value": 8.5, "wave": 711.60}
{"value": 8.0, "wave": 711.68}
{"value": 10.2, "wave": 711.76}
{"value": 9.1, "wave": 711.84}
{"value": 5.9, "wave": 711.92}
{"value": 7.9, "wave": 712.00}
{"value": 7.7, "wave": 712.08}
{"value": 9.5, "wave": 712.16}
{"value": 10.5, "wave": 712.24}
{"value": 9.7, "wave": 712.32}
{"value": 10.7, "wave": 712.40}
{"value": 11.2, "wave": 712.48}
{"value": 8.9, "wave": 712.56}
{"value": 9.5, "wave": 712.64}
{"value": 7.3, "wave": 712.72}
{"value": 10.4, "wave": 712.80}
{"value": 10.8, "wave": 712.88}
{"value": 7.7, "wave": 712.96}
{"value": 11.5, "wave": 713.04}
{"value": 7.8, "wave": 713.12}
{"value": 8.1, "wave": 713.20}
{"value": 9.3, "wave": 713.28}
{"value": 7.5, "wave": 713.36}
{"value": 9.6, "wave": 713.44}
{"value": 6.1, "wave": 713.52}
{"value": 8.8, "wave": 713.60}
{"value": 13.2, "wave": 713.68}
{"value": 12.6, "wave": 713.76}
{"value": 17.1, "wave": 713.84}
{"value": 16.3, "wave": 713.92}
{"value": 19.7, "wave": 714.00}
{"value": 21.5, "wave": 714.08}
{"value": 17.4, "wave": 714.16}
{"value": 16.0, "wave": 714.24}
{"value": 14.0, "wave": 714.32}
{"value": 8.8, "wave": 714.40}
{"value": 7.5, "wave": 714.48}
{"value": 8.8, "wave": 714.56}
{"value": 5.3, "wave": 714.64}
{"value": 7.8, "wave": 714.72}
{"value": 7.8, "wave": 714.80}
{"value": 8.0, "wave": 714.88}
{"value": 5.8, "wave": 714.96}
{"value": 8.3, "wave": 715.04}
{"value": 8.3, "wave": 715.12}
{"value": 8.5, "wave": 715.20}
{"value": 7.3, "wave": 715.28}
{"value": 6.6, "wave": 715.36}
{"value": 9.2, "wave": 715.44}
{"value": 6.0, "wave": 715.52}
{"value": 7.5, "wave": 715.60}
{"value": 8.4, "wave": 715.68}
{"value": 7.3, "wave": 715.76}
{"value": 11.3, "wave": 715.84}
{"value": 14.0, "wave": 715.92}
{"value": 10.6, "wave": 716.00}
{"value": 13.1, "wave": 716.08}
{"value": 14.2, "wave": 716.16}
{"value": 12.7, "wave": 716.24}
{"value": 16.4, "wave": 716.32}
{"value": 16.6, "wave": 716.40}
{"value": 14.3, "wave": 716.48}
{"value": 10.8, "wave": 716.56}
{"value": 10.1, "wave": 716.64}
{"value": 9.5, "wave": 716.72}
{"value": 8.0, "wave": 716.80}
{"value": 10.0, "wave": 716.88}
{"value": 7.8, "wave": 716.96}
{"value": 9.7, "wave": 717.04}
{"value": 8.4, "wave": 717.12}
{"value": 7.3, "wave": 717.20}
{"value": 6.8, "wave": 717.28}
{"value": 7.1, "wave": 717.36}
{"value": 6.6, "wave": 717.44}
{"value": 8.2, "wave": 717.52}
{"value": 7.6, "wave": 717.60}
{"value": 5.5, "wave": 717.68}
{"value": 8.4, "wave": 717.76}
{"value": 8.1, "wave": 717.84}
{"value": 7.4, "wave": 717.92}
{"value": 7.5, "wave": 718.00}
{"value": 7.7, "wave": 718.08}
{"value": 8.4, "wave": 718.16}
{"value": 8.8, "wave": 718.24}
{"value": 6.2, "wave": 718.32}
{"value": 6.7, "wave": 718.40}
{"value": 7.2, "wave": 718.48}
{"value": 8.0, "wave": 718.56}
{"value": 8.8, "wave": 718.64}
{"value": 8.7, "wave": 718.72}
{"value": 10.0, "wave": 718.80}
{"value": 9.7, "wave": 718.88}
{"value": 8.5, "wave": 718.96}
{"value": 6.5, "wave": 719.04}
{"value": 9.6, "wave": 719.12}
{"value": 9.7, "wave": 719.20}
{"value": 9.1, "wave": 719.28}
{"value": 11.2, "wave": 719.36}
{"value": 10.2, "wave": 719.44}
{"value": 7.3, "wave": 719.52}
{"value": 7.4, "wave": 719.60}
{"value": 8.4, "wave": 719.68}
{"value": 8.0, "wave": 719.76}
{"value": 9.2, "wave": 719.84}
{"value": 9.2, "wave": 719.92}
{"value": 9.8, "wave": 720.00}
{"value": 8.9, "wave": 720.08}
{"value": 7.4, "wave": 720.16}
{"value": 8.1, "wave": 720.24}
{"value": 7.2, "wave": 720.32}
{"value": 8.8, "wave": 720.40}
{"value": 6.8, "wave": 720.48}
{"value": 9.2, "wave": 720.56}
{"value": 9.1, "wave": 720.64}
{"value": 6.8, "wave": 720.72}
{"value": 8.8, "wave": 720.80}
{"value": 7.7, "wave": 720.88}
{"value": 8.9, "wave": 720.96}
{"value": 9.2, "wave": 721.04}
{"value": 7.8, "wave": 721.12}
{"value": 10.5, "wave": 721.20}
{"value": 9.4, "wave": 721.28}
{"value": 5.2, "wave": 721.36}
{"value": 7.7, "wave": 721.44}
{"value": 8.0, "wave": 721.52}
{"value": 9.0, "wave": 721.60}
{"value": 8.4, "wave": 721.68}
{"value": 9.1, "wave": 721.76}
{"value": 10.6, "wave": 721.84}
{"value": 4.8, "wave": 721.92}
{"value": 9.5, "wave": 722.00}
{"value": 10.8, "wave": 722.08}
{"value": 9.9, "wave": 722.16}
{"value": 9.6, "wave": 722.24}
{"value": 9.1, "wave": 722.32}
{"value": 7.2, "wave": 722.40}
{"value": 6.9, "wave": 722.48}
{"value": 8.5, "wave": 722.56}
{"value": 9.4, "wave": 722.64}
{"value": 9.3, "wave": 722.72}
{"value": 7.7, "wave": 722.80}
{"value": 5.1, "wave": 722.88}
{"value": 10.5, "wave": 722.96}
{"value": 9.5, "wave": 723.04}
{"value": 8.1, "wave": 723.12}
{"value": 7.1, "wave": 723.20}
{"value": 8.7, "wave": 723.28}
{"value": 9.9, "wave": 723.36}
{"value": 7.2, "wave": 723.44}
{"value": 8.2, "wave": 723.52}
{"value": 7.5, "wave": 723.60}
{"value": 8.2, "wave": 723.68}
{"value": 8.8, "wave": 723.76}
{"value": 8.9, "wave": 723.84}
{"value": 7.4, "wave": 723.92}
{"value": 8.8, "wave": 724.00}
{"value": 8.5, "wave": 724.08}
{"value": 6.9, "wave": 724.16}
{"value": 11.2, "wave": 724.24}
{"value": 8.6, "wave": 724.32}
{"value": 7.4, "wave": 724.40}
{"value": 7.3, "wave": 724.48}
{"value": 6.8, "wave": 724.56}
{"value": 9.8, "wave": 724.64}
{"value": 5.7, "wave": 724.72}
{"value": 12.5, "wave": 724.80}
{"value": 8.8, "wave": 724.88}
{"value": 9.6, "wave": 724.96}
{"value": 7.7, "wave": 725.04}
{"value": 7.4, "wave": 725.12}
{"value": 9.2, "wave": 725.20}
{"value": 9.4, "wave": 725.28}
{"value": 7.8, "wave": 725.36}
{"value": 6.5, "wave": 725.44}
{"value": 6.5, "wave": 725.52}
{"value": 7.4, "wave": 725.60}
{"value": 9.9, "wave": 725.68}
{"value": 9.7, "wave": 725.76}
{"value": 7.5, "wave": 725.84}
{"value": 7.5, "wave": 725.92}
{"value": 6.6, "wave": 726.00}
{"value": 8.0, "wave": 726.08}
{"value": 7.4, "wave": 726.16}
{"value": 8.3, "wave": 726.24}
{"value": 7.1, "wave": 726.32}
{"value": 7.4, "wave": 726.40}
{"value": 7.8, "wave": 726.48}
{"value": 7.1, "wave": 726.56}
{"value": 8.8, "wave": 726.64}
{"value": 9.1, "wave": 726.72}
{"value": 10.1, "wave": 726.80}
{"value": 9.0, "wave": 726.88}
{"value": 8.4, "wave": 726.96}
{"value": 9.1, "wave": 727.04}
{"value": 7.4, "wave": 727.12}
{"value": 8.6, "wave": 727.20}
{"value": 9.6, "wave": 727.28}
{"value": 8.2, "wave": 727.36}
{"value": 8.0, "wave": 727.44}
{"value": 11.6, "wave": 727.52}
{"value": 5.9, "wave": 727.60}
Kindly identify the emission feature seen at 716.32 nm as [N II]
